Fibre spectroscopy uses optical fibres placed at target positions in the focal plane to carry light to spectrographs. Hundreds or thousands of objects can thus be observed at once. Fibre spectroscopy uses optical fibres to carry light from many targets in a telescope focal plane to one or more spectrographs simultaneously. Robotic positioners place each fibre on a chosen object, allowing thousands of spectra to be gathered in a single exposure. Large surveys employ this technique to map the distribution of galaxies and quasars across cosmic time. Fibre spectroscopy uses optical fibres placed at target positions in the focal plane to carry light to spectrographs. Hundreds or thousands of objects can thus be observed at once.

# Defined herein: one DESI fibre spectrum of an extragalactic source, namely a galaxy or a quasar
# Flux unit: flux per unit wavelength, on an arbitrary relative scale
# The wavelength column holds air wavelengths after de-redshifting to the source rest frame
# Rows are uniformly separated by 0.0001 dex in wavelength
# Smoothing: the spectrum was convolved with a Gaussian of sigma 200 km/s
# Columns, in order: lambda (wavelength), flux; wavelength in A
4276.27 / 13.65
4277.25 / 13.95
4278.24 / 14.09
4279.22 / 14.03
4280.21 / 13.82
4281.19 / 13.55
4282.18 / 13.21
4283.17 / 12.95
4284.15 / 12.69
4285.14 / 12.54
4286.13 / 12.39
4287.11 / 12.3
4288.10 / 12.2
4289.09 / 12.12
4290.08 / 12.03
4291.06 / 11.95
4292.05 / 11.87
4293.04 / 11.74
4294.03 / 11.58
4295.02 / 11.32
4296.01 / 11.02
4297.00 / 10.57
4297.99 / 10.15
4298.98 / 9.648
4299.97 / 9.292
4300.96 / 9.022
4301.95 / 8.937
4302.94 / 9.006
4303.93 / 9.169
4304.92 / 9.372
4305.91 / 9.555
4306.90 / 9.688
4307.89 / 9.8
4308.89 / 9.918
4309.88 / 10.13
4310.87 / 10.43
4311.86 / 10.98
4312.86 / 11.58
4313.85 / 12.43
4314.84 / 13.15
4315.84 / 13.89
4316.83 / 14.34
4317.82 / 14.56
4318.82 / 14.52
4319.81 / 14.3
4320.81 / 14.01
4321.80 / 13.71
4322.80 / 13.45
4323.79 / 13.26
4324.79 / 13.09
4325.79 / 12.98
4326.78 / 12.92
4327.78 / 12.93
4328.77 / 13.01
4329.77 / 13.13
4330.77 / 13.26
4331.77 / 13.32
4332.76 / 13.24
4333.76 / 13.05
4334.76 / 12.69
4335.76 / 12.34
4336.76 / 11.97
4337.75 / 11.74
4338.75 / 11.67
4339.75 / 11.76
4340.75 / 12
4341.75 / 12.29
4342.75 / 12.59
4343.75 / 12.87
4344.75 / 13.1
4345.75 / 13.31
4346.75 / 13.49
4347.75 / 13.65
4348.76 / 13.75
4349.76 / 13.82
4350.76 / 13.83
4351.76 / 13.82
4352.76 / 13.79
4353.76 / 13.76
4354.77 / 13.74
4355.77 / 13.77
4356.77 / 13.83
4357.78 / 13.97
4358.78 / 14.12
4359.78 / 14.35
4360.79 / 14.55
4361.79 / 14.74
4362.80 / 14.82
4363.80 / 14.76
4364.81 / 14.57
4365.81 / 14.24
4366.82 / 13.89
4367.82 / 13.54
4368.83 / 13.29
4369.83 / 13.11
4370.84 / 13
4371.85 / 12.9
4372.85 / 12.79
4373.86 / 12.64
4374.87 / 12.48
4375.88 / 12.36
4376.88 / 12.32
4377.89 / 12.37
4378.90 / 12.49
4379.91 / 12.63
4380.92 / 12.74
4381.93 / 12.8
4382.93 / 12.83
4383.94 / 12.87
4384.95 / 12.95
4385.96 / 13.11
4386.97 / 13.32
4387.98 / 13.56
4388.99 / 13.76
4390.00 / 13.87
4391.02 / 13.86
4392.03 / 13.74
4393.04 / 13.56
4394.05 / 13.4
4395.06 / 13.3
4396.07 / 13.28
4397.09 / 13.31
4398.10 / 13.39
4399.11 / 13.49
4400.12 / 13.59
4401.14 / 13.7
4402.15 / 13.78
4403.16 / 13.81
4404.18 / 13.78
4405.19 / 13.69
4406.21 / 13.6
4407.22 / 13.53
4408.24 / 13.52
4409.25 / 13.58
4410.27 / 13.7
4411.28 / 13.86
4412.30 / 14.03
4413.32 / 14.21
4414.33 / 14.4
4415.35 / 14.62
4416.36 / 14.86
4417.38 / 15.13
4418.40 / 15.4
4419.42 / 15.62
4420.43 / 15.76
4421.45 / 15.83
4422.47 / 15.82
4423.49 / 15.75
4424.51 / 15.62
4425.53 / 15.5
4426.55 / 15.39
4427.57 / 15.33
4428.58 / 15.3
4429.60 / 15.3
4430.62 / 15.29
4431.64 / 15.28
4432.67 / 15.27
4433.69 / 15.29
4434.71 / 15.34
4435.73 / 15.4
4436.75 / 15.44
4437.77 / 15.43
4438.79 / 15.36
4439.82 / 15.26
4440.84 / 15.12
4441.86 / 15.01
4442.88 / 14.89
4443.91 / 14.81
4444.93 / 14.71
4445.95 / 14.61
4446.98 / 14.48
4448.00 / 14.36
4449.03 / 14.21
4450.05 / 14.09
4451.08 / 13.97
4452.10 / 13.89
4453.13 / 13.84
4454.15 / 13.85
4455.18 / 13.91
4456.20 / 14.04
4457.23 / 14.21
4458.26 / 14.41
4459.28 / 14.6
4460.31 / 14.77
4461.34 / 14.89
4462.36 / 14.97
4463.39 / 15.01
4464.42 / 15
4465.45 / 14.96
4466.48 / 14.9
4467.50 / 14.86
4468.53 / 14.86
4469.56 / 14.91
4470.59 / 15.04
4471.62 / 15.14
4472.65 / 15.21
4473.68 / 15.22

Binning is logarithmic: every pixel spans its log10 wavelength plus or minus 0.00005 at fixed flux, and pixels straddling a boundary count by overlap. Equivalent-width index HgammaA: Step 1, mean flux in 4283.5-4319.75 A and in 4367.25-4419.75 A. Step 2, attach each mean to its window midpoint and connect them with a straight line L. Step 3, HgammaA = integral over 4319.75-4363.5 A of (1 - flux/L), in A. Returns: -3.7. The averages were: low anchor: 11.3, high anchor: 13.5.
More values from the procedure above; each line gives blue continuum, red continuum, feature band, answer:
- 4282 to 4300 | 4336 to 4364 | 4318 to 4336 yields -0.8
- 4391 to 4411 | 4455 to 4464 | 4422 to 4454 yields -1.8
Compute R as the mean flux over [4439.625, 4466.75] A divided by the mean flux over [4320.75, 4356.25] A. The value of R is 1.1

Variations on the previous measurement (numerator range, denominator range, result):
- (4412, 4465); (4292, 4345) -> 1.25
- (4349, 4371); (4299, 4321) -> 1.25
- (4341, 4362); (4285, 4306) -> 1.26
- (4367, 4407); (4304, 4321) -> 1.12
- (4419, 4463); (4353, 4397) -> 1.11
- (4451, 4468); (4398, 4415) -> 1.05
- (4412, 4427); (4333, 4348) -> 1.21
